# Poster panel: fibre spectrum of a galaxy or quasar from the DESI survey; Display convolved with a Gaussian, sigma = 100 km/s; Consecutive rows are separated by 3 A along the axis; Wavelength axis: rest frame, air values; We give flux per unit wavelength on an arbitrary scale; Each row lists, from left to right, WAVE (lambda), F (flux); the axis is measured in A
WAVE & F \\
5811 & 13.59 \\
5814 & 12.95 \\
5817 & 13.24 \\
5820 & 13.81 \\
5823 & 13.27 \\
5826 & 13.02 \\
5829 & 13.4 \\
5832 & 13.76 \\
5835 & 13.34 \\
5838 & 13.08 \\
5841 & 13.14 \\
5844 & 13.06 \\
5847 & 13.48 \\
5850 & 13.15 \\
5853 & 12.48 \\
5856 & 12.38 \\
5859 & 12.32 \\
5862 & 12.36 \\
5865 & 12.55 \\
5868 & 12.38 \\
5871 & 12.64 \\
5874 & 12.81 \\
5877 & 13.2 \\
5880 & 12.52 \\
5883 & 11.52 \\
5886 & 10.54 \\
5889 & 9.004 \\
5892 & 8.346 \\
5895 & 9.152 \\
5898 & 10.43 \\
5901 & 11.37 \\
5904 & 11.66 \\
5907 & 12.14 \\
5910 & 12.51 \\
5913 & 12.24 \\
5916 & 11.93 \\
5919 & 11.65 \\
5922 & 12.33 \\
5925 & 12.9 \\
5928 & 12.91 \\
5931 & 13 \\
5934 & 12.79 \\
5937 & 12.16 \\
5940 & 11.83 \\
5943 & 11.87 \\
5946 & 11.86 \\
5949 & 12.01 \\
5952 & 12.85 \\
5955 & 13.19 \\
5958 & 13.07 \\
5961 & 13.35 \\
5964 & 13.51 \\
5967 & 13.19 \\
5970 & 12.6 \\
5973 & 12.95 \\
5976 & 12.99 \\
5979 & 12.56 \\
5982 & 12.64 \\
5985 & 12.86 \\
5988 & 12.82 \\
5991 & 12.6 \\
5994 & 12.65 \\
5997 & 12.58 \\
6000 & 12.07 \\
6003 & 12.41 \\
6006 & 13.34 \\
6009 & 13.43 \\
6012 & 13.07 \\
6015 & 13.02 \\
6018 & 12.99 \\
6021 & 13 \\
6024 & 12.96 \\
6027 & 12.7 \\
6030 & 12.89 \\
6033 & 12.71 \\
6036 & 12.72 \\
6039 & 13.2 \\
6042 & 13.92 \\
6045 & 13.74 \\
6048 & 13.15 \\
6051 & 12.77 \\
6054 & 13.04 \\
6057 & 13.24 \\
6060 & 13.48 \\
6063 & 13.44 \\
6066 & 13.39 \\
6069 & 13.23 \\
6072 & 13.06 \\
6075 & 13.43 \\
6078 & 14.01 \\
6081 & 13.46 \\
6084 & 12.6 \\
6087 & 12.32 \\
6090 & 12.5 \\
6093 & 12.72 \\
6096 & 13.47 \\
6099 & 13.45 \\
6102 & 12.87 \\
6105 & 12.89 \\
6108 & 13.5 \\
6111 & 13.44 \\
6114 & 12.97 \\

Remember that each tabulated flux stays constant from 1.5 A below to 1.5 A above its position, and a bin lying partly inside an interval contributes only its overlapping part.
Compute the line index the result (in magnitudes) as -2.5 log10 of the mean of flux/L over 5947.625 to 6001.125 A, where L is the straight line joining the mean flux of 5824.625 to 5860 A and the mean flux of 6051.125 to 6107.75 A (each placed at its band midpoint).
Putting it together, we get 0.02 mag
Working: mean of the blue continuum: 13.1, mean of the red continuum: 13.1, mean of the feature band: 12.8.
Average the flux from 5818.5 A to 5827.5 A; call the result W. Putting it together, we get 13.4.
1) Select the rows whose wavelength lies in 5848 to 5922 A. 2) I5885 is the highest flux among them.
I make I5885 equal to 13.2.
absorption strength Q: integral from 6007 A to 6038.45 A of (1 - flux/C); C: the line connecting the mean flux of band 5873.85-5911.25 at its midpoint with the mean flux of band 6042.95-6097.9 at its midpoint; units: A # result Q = -0.9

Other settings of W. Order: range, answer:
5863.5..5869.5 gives 12.5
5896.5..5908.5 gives 11.4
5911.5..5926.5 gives 12.2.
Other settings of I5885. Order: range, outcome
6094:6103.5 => 13.47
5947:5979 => 13.51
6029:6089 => 14.01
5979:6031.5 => 13.43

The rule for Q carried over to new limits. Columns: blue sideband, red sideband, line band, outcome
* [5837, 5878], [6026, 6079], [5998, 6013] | 0.31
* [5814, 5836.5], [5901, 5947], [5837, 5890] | 2.24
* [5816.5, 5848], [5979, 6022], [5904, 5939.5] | 1.86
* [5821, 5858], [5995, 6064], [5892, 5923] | 4.07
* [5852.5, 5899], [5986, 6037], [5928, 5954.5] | -0.46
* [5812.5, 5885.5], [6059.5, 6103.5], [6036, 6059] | -0.26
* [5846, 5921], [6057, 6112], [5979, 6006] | -0.17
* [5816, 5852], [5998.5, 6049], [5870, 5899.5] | 4.99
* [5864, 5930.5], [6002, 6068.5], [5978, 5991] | -0.12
